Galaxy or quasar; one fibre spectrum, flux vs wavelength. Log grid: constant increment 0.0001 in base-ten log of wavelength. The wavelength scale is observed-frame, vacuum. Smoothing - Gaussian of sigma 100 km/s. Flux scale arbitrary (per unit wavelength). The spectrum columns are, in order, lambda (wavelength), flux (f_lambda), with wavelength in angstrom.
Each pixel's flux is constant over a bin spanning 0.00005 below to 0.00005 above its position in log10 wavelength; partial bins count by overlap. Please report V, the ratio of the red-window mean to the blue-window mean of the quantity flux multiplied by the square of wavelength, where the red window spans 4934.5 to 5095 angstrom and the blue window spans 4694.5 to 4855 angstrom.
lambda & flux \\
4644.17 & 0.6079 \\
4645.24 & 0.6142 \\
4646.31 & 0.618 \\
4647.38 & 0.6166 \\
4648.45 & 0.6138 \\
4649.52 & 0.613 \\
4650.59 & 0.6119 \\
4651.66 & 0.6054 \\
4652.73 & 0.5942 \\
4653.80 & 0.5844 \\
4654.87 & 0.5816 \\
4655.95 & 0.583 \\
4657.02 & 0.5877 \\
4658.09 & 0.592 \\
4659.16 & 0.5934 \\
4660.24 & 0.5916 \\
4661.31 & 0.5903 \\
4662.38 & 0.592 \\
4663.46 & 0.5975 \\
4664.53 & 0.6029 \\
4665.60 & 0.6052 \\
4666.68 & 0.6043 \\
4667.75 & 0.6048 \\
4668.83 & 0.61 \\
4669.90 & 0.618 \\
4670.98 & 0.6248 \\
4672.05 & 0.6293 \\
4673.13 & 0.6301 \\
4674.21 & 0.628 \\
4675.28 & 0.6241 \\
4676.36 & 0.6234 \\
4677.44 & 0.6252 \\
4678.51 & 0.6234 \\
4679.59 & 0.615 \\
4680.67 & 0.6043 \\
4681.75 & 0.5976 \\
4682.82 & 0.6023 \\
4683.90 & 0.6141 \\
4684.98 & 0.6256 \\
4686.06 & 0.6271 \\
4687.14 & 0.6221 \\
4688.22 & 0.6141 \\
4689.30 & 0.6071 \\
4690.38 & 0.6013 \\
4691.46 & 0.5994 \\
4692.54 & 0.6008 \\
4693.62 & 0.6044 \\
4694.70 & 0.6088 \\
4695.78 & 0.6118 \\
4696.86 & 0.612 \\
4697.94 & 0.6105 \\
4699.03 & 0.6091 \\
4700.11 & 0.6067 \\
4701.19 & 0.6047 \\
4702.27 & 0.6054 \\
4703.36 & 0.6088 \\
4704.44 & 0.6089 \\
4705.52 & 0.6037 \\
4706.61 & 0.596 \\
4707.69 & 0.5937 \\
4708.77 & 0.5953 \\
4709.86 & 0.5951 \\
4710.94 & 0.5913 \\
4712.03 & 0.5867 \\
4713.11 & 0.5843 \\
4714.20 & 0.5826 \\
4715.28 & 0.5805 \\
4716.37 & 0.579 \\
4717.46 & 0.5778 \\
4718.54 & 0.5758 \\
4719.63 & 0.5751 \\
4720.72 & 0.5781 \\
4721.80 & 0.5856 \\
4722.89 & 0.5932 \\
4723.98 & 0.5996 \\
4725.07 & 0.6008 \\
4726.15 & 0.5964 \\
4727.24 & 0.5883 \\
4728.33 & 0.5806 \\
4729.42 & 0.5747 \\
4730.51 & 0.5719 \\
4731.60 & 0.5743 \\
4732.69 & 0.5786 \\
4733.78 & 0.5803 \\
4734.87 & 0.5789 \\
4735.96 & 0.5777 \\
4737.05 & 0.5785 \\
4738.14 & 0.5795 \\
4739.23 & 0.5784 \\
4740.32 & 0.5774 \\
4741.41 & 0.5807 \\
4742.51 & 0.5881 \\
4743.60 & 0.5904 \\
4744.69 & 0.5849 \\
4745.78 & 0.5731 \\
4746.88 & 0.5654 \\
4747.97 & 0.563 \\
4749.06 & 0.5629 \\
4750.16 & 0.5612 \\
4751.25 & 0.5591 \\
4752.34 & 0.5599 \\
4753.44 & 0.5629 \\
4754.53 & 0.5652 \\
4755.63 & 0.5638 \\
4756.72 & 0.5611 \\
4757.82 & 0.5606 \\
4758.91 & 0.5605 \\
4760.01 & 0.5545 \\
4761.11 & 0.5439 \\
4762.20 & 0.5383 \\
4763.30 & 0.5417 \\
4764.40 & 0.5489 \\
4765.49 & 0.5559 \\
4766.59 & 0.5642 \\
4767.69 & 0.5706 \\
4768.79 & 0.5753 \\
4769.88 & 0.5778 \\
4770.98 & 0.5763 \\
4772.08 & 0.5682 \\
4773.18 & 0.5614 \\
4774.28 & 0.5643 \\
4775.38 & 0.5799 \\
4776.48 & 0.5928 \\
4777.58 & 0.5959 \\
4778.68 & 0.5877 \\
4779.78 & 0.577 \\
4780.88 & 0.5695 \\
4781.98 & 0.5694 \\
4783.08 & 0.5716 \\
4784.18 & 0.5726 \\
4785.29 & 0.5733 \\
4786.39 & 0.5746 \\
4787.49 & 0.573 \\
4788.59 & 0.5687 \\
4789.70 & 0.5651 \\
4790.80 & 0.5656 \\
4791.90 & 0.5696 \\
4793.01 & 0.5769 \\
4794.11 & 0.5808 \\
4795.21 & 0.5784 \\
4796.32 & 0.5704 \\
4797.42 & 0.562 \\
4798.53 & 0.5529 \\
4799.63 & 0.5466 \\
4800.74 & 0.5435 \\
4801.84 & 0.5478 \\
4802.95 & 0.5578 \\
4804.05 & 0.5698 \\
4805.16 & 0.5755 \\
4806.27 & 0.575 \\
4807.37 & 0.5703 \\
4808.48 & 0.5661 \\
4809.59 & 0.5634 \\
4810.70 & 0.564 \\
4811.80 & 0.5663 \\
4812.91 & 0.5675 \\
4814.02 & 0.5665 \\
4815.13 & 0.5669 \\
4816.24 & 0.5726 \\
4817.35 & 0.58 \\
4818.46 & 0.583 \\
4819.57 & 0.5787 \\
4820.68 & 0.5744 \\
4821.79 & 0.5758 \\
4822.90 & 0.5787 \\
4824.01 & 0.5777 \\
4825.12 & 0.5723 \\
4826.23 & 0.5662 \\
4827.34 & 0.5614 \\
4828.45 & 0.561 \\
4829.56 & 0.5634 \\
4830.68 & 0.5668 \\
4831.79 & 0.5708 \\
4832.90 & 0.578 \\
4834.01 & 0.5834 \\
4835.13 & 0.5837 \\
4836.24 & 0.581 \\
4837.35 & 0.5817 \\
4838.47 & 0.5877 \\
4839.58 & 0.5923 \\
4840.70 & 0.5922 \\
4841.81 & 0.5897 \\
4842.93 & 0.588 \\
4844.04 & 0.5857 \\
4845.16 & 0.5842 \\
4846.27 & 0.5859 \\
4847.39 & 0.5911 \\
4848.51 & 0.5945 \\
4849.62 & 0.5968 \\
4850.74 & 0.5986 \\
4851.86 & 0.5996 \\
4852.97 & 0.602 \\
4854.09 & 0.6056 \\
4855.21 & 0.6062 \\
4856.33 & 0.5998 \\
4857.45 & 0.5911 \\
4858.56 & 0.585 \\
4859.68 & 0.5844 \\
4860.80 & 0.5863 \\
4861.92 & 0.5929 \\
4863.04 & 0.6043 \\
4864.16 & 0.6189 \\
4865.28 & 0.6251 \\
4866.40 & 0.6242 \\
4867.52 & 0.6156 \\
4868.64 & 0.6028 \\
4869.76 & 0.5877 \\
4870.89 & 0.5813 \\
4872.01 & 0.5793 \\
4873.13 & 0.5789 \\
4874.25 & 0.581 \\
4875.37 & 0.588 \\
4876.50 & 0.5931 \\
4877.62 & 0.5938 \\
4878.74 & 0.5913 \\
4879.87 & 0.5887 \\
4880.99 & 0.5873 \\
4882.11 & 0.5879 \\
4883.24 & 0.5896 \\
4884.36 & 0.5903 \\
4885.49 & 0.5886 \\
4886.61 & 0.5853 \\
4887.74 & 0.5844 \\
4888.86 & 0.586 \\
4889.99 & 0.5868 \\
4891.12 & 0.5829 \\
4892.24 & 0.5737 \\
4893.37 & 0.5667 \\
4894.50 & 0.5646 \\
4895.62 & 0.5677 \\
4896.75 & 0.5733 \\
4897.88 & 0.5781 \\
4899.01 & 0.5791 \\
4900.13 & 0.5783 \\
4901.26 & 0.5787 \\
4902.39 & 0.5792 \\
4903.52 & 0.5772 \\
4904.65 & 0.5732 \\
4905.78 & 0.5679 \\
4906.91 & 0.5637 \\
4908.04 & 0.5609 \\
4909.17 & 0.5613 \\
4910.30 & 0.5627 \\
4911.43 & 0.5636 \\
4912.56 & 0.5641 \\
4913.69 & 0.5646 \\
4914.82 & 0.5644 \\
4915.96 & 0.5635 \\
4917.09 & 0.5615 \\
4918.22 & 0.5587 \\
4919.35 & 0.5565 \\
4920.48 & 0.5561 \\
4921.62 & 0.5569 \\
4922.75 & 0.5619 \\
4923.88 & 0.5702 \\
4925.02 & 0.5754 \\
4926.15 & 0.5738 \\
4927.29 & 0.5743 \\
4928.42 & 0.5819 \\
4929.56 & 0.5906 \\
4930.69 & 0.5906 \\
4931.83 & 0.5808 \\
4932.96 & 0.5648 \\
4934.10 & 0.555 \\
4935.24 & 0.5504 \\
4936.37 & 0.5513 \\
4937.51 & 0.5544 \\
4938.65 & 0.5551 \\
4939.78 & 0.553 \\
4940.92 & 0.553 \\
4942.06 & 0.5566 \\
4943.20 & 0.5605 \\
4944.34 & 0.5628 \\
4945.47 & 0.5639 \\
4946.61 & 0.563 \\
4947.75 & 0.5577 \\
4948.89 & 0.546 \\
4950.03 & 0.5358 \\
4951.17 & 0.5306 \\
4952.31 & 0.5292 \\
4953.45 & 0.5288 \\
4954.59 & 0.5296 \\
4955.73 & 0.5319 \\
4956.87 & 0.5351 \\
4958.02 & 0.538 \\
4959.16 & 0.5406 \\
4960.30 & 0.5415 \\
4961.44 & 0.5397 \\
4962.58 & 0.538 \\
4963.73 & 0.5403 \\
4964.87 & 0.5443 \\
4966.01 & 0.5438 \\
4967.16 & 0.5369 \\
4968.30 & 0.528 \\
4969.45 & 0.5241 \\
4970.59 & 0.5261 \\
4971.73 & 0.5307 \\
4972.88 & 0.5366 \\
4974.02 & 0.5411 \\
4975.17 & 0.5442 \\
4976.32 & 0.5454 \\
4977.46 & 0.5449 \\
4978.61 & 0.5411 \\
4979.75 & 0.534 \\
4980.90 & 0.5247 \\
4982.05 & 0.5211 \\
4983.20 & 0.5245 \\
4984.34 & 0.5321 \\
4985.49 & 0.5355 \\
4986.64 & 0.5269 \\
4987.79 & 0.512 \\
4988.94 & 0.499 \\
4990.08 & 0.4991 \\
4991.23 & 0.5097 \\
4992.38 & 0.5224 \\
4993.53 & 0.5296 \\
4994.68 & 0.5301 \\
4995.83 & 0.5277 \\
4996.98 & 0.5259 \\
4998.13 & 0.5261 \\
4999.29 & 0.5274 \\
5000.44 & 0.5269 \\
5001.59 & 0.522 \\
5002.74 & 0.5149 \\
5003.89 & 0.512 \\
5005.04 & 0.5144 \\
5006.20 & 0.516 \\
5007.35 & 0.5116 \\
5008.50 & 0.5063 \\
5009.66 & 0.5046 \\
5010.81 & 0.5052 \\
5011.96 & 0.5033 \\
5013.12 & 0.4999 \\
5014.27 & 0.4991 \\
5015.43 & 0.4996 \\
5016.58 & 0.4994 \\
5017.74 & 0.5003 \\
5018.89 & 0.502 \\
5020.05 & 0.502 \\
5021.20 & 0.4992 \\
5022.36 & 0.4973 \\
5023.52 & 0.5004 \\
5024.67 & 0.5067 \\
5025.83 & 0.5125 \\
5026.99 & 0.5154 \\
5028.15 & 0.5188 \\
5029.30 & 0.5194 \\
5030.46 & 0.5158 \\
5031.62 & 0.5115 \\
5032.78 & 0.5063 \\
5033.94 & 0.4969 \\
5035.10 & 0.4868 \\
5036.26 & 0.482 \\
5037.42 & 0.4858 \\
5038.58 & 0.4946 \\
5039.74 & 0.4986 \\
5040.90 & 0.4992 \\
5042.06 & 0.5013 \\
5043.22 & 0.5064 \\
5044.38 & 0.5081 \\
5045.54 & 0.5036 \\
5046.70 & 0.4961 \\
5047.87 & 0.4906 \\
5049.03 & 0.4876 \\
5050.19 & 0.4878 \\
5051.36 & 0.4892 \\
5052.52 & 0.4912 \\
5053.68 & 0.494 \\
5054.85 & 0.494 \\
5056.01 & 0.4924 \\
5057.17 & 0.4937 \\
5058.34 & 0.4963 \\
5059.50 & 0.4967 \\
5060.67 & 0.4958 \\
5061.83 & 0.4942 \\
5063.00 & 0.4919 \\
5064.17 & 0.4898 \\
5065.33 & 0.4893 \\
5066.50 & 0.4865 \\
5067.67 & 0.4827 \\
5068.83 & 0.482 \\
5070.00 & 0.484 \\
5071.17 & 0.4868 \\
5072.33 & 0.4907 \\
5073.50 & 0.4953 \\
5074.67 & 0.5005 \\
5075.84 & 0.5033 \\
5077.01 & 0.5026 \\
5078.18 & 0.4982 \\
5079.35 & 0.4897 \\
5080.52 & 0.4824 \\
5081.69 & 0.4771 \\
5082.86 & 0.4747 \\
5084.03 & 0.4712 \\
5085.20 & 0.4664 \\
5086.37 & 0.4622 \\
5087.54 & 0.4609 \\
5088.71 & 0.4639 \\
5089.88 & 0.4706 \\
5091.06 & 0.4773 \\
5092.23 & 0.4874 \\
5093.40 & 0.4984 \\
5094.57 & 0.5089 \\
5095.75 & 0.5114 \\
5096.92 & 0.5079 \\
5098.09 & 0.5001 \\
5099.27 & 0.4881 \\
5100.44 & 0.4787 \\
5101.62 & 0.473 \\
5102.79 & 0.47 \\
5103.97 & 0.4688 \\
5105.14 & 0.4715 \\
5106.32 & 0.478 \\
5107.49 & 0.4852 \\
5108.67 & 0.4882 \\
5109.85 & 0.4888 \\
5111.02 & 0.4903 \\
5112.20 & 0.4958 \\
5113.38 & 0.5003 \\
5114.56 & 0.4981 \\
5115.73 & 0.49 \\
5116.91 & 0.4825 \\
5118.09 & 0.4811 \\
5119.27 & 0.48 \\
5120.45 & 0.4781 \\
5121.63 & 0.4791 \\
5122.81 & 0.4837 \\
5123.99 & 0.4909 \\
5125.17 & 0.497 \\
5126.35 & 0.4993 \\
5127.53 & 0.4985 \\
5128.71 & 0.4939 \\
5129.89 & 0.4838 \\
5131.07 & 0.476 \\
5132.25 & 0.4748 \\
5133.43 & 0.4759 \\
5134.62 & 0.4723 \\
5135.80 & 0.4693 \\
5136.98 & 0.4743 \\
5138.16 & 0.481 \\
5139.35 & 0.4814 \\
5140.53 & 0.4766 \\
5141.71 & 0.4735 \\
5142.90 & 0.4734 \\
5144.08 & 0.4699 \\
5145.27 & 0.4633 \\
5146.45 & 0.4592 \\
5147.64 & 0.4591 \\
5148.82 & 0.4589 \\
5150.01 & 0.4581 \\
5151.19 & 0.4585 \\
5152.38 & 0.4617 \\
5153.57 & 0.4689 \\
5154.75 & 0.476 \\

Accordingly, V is 0.98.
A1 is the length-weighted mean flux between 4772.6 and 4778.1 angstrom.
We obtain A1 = 0.578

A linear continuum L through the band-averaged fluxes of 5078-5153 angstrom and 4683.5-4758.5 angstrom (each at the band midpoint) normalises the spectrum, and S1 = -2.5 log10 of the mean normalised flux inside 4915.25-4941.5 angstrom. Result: -0.07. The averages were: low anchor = 0.588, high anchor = 0.48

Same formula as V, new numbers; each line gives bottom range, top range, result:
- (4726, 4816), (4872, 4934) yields 1.07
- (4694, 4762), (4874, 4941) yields 1.06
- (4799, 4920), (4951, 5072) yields 0.94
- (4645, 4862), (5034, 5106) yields 0.95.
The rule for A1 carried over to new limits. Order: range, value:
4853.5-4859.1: 0.598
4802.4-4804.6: 0.565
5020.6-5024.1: 0.5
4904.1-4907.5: 0.568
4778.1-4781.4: 0.579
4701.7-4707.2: 0.604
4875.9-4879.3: 0.593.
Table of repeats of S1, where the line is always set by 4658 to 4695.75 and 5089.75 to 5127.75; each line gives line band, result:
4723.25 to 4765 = 0.04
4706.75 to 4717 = 0.02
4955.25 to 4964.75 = -0.02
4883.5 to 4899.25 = -0.06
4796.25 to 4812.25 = 0.02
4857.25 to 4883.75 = -0.07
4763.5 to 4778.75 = 0.02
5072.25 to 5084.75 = 0.02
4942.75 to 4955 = -0.03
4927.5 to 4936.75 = -0.07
